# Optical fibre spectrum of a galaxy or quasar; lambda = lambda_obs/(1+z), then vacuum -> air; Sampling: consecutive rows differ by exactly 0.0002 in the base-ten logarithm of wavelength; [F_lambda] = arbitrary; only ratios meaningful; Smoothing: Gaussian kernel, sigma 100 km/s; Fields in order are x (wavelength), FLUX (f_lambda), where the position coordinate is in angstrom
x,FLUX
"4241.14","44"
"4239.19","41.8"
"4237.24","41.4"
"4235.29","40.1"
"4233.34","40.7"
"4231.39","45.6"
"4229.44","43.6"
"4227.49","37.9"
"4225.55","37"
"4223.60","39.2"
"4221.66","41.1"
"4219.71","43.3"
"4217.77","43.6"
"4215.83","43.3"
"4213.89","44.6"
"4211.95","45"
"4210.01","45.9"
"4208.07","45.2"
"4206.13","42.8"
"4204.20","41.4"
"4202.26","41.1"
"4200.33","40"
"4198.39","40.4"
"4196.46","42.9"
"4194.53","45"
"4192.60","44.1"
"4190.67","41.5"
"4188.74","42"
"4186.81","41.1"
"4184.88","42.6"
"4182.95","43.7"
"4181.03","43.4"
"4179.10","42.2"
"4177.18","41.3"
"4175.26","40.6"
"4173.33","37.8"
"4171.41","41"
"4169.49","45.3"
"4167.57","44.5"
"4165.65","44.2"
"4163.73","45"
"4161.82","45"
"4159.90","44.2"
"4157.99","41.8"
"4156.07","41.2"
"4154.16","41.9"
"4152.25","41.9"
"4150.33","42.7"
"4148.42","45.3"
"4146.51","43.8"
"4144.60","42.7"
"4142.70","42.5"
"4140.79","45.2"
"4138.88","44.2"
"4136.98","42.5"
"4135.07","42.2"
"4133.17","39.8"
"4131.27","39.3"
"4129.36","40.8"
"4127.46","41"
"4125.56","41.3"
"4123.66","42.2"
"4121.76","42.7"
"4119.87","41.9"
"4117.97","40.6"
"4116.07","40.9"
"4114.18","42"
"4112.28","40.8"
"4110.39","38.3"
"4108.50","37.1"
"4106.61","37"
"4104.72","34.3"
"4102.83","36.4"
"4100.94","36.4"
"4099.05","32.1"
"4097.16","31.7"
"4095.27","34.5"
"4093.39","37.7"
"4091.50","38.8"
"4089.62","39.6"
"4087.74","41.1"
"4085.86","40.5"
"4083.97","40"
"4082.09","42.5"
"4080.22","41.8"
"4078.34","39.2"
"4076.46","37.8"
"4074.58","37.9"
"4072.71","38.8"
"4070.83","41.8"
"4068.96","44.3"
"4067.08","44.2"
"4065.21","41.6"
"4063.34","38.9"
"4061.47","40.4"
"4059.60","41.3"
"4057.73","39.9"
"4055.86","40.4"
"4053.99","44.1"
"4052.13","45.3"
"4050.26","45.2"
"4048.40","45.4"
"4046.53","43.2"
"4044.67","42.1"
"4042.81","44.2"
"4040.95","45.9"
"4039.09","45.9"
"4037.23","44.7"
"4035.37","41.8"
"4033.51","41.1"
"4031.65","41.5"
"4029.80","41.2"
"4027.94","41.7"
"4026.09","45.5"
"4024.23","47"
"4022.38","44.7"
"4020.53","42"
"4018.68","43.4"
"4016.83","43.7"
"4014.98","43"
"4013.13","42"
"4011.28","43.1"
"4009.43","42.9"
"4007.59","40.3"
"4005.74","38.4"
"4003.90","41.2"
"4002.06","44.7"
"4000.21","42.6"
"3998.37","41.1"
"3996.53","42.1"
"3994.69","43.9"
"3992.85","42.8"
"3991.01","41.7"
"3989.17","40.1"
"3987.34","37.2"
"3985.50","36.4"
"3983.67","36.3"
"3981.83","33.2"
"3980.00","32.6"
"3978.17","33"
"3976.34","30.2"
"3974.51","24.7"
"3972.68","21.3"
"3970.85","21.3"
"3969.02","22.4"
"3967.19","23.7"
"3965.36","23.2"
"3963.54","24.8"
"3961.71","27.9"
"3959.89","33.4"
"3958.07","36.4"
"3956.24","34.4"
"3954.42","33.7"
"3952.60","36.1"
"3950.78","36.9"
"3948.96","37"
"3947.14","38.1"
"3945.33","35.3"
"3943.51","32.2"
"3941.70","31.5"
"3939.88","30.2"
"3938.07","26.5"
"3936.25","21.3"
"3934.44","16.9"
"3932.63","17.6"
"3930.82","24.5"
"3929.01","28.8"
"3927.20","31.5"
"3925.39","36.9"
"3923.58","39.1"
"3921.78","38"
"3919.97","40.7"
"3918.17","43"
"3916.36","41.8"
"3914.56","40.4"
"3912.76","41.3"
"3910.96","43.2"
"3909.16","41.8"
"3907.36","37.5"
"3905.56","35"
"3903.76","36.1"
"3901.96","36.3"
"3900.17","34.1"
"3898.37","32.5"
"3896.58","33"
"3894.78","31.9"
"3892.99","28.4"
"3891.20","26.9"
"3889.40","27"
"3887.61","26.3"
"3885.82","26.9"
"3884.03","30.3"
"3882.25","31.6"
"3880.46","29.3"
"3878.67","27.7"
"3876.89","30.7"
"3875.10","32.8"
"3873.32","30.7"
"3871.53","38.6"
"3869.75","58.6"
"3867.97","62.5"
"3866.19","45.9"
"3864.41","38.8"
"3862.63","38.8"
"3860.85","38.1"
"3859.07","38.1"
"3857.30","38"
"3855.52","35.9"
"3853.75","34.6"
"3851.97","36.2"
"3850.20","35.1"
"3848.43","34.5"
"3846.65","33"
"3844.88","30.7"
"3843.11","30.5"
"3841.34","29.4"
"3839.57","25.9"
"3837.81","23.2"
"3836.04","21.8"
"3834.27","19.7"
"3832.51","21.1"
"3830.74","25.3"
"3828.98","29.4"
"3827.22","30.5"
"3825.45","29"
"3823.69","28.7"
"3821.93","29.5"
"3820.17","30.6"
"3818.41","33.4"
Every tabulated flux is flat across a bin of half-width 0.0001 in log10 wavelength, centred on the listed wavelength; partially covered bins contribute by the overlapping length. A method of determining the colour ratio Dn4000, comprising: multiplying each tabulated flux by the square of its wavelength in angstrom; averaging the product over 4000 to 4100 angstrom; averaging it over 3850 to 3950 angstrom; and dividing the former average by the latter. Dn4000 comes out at 1.29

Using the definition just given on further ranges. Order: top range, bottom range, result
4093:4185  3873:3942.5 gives 1.42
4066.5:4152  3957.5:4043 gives 1.12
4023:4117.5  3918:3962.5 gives 1.35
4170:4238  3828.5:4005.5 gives 1.44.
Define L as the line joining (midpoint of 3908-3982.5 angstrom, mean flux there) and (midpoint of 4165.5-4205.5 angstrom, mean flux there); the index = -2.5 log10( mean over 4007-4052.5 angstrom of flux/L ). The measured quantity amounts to -0.22 mag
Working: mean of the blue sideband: 31.9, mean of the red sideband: 42.2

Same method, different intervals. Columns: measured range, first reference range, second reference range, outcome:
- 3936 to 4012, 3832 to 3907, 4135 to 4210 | 0.07 mag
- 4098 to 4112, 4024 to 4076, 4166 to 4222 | 0.18 mag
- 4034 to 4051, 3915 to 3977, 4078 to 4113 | -0.24 mag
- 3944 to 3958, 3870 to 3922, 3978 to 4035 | 0.06 mag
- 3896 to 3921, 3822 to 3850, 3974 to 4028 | -0.16 mag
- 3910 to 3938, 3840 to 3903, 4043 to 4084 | 0.09 mag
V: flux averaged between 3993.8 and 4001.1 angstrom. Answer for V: 42.4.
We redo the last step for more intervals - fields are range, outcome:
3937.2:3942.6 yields 29.4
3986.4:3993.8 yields 40.4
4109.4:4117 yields 40.5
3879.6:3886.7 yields 29.6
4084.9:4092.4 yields 40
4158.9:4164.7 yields 44.8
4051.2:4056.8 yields 43.3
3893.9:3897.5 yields 32.4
